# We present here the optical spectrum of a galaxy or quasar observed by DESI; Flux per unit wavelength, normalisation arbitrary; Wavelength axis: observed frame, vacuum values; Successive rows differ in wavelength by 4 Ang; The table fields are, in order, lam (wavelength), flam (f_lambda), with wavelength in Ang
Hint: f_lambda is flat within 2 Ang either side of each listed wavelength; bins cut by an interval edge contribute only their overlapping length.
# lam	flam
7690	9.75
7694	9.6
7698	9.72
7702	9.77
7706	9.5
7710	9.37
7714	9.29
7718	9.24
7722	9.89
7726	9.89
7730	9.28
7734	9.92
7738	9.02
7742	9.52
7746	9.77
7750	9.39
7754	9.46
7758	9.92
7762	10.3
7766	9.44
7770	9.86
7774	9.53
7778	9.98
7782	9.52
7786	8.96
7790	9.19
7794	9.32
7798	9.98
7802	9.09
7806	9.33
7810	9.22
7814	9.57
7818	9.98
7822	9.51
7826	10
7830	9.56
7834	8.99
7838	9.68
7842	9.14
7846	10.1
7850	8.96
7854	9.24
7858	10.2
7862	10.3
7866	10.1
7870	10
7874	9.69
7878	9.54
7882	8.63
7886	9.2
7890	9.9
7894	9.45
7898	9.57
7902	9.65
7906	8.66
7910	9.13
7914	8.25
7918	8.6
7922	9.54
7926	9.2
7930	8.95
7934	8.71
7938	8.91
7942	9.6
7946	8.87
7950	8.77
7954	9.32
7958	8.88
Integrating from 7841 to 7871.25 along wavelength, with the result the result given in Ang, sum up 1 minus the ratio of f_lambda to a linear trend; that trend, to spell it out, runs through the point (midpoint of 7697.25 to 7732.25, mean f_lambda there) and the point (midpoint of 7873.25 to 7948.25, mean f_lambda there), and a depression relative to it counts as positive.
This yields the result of -1.7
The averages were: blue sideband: 9.55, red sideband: 9.15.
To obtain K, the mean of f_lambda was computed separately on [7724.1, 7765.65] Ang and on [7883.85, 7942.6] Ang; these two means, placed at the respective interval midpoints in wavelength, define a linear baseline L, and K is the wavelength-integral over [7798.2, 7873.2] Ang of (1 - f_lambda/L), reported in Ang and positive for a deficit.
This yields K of -2.0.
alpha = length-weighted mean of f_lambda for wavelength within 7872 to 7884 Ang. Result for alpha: 9.29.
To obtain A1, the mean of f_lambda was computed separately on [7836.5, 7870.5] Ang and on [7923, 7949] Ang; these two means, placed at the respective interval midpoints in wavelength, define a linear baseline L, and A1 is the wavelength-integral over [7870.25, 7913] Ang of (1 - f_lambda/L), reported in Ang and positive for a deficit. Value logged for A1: 0.35 Ang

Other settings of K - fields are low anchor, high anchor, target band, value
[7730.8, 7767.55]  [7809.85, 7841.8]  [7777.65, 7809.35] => 0.7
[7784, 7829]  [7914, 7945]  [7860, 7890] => -1.4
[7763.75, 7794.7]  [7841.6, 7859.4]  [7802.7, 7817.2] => 0.2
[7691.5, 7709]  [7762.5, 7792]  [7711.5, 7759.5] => 0.2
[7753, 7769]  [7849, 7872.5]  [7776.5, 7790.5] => 0.6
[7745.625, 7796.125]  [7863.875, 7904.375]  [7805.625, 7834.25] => 0.0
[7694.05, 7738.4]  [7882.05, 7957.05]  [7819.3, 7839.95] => -0.6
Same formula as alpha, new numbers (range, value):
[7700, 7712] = 9.55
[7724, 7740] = 9.53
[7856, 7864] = 10.2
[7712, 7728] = 9.58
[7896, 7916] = 9.05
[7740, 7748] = 9.64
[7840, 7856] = 9.36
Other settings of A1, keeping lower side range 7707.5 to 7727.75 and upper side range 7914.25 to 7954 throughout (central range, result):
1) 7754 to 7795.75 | -0.9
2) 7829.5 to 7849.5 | -0.5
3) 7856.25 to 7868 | -1.3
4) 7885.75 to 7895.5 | -0.5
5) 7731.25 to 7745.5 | 0.0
